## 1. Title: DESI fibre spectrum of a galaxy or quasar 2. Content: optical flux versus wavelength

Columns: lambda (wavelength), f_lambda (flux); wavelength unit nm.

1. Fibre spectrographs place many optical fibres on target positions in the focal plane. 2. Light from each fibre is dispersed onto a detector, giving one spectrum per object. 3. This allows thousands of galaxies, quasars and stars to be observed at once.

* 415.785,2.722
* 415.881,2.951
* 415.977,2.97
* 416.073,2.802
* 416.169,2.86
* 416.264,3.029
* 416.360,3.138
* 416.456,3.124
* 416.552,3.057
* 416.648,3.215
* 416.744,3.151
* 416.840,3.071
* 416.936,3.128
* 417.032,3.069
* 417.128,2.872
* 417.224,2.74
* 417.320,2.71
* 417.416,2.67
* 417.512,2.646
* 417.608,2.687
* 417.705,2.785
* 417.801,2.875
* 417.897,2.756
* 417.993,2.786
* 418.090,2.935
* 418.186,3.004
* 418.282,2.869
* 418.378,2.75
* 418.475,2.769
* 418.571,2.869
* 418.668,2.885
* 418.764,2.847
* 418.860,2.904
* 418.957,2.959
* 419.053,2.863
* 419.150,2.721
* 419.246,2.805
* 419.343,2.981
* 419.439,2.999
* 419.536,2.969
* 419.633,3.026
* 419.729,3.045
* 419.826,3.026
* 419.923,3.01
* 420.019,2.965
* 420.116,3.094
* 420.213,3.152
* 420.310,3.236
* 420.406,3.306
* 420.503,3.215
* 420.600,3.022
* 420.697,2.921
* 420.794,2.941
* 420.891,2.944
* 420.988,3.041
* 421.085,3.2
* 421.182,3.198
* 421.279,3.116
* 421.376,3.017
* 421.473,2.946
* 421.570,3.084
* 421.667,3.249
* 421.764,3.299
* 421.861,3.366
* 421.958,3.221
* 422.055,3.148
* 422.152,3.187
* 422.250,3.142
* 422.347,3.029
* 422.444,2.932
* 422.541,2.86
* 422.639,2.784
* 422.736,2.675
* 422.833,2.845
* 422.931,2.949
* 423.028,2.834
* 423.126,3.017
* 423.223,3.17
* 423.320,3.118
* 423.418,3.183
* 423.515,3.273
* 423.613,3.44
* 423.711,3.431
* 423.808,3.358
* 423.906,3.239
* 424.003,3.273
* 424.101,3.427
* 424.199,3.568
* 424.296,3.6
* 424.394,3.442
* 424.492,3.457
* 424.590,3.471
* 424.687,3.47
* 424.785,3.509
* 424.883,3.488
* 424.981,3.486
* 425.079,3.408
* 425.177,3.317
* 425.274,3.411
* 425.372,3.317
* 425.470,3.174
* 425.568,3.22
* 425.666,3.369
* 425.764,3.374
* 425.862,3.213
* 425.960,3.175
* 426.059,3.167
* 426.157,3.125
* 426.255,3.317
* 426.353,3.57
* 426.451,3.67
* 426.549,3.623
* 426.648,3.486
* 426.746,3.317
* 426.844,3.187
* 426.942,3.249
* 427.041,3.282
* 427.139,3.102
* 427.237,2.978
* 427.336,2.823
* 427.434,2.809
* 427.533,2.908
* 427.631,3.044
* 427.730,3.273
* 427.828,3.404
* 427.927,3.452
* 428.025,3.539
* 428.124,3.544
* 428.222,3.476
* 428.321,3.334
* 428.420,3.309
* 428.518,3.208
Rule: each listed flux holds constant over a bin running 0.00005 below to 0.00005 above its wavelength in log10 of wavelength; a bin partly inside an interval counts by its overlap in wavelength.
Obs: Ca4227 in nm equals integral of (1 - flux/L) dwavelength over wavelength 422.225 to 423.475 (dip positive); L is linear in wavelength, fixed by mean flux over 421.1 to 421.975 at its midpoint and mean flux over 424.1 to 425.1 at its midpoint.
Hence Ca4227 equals 0.13 nm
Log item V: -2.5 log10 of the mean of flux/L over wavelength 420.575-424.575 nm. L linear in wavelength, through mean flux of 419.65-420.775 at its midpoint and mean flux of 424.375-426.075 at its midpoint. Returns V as 0.02 mag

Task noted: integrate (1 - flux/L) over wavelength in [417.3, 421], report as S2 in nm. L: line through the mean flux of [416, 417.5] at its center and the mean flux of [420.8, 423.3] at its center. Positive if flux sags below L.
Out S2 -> 0.10 nm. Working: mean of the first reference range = 2.97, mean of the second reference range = 3.05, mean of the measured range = 2.92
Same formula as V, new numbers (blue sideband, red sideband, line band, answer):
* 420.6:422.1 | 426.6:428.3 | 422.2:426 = -0.03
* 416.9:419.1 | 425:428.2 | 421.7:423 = 0.01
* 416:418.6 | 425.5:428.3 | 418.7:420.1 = 0.02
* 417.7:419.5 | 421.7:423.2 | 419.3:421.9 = -0.05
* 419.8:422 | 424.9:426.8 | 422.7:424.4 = 0.01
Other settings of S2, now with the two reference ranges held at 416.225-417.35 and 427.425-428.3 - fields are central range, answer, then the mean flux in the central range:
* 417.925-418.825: 0.06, 2.86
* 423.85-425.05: -0.09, 3.45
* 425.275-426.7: -0.04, 3.34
